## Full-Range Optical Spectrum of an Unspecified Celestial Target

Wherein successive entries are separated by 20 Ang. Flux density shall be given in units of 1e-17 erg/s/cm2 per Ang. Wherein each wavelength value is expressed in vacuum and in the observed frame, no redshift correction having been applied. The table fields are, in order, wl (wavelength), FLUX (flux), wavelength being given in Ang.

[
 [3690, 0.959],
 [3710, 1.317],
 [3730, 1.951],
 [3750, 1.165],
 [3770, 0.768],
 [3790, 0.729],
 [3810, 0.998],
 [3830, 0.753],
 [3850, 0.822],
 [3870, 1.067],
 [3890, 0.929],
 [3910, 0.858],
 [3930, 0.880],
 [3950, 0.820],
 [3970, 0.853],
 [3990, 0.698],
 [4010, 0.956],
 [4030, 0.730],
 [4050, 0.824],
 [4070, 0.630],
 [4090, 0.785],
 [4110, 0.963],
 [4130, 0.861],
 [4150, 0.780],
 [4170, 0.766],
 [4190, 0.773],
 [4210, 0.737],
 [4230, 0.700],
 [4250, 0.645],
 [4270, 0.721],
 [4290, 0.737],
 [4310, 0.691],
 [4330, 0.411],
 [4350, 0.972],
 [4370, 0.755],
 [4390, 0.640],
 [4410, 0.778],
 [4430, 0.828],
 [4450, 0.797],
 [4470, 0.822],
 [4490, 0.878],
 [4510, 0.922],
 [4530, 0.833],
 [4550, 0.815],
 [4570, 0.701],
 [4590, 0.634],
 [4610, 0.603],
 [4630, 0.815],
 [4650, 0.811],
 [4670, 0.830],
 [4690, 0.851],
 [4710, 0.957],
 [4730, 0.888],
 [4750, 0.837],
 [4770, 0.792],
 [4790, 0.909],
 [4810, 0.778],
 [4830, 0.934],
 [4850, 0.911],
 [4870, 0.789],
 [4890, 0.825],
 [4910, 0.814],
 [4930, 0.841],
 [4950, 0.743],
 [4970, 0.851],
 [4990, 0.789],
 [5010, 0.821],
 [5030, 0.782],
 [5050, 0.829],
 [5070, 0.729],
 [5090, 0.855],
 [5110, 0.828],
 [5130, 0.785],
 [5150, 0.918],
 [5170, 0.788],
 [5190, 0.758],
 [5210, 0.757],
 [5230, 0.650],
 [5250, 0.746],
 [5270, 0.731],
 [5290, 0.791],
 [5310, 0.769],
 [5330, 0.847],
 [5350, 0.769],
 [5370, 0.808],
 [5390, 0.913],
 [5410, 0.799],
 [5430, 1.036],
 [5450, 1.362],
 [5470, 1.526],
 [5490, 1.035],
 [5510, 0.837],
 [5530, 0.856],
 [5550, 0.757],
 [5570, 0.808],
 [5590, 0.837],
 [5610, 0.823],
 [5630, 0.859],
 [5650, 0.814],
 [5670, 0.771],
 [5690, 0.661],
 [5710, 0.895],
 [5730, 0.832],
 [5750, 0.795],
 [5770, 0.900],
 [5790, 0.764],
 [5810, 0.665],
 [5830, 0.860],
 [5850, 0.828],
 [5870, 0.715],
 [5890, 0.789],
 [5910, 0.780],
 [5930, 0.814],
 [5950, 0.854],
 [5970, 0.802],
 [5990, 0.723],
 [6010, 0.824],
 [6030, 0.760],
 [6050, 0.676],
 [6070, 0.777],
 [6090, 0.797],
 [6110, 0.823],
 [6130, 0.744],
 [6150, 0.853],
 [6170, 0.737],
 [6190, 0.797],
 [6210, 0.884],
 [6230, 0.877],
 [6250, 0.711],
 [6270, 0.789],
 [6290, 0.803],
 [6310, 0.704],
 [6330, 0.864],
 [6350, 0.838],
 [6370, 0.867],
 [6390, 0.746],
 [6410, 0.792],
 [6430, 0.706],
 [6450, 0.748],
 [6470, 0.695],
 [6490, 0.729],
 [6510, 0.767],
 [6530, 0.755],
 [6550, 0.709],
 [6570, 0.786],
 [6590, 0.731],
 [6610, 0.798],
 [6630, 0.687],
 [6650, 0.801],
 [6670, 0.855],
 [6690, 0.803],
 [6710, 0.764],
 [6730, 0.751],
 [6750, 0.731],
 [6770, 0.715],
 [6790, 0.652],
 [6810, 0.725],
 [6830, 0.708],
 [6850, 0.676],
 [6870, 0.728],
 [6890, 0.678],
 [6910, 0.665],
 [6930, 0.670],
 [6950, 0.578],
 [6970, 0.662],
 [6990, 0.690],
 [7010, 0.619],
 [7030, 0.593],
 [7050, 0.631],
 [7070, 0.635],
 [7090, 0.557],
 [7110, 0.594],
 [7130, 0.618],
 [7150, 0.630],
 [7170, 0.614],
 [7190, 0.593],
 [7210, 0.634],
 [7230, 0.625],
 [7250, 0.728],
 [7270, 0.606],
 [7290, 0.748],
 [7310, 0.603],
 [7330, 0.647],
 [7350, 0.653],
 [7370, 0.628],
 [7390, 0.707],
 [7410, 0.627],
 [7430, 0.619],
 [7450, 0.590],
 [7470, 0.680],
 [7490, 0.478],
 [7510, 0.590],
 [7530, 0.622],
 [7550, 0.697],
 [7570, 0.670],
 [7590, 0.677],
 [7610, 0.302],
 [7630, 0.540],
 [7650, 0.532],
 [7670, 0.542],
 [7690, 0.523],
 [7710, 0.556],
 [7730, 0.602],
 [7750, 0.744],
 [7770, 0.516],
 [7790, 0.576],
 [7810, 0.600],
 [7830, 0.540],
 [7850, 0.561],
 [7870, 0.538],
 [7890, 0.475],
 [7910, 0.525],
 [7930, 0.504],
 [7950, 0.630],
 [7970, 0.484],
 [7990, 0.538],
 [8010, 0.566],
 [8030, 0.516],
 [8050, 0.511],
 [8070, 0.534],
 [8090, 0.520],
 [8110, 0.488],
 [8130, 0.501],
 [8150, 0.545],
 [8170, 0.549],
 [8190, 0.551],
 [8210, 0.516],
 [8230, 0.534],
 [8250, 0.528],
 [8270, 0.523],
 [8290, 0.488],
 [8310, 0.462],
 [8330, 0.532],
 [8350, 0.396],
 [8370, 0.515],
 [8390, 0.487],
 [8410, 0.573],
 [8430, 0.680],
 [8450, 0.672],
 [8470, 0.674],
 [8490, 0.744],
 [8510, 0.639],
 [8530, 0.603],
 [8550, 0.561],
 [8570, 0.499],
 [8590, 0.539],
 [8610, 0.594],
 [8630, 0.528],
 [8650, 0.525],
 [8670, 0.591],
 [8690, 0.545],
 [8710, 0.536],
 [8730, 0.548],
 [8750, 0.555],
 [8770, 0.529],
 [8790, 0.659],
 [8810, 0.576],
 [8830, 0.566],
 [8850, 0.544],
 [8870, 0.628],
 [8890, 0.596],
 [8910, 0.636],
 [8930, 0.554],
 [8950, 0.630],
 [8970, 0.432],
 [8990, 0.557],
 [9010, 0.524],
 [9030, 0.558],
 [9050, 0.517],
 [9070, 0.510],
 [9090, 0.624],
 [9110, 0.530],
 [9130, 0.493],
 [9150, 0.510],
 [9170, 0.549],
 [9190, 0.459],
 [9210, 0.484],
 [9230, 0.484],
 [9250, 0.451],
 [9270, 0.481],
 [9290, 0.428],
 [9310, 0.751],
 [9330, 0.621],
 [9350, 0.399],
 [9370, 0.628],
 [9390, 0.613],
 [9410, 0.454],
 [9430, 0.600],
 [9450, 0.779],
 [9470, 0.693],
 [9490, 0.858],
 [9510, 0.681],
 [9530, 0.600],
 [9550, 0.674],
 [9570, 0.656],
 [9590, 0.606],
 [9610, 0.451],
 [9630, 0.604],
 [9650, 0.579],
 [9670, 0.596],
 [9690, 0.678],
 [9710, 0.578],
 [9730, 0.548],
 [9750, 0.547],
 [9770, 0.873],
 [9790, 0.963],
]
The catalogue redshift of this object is 0.95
